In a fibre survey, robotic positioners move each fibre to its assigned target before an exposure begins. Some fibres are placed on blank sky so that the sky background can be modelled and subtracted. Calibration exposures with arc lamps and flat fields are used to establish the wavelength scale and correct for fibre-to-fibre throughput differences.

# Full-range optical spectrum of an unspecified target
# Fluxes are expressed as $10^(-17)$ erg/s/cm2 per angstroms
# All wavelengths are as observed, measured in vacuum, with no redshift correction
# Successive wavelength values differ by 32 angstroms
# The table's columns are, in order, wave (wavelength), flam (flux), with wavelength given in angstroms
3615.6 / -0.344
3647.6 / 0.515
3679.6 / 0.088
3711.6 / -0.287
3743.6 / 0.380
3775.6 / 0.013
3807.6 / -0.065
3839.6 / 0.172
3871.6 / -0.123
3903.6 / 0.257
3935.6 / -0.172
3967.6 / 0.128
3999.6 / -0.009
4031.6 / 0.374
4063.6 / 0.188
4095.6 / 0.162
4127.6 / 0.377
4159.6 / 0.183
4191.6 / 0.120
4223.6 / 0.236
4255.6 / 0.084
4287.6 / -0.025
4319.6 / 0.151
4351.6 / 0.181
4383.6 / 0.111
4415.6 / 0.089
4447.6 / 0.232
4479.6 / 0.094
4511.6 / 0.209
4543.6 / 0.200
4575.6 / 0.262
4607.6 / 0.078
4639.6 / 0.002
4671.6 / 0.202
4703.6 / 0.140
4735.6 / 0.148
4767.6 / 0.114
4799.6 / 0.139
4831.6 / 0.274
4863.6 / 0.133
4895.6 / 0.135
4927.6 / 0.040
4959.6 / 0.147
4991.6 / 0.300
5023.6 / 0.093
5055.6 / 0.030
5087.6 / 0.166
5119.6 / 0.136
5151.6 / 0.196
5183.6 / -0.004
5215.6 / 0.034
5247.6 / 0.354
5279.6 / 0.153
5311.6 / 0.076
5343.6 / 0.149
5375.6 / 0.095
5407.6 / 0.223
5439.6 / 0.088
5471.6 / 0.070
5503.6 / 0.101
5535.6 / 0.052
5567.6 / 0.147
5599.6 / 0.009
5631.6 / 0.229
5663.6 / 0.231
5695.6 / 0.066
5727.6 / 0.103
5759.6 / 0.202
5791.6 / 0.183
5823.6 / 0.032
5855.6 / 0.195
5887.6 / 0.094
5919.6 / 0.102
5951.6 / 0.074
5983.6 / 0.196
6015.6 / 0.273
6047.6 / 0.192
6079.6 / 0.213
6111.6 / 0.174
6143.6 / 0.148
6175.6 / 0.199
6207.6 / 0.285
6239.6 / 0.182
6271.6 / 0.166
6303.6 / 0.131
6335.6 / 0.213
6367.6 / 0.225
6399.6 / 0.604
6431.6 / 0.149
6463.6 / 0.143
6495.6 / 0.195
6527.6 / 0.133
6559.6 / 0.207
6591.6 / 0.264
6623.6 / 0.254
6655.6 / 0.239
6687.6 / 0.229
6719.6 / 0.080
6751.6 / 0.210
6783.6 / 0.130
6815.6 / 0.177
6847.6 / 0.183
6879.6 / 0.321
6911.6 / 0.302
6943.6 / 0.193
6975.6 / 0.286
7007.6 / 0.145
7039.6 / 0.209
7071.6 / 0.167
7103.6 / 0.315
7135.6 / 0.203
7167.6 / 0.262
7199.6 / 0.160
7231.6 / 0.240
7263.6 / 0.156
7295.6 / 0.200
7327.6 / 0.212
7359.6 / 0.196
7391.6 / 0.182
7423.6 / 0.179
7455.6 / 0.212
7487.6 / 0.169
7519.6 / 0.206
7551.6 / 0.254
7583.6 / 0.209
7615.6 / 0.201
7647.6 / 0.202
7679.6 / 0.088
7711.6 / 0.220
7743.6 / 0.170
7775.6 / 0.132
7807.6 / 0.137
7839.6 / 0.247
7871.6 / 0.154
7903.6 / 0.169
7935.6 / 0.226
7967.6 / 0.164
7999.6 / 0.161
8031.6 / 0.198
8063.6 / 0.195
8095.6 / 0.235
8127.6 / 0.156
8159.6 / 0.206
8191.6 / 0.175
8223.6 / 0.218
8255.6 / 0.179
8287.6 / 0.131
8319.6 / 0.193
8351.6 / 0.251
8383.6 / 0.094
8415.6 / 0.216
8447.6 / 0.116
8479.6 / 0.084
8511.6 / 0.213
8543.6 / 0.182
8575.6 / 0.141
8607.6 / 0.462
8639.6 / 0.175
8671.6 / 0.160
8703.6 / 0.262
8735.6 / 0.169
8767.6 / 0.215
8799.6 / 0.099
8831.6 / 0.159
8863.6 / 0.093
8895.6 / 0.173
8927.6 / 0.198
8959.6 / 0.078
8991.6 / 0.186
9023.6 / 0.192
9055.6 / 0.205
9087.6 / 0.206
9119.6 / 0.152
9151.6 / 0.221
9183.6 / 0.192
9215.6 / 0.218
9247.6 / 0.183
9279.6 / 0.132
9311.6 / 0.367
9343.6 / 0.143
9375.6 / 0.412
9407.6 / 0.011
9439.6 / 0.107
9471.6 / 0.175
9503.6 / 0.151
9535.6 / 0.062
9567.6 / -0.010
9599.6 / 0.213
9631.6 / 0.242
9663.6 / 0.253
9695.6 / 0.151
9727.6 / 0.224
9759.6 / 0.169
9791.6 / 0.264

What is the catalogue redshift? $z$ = 0.72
